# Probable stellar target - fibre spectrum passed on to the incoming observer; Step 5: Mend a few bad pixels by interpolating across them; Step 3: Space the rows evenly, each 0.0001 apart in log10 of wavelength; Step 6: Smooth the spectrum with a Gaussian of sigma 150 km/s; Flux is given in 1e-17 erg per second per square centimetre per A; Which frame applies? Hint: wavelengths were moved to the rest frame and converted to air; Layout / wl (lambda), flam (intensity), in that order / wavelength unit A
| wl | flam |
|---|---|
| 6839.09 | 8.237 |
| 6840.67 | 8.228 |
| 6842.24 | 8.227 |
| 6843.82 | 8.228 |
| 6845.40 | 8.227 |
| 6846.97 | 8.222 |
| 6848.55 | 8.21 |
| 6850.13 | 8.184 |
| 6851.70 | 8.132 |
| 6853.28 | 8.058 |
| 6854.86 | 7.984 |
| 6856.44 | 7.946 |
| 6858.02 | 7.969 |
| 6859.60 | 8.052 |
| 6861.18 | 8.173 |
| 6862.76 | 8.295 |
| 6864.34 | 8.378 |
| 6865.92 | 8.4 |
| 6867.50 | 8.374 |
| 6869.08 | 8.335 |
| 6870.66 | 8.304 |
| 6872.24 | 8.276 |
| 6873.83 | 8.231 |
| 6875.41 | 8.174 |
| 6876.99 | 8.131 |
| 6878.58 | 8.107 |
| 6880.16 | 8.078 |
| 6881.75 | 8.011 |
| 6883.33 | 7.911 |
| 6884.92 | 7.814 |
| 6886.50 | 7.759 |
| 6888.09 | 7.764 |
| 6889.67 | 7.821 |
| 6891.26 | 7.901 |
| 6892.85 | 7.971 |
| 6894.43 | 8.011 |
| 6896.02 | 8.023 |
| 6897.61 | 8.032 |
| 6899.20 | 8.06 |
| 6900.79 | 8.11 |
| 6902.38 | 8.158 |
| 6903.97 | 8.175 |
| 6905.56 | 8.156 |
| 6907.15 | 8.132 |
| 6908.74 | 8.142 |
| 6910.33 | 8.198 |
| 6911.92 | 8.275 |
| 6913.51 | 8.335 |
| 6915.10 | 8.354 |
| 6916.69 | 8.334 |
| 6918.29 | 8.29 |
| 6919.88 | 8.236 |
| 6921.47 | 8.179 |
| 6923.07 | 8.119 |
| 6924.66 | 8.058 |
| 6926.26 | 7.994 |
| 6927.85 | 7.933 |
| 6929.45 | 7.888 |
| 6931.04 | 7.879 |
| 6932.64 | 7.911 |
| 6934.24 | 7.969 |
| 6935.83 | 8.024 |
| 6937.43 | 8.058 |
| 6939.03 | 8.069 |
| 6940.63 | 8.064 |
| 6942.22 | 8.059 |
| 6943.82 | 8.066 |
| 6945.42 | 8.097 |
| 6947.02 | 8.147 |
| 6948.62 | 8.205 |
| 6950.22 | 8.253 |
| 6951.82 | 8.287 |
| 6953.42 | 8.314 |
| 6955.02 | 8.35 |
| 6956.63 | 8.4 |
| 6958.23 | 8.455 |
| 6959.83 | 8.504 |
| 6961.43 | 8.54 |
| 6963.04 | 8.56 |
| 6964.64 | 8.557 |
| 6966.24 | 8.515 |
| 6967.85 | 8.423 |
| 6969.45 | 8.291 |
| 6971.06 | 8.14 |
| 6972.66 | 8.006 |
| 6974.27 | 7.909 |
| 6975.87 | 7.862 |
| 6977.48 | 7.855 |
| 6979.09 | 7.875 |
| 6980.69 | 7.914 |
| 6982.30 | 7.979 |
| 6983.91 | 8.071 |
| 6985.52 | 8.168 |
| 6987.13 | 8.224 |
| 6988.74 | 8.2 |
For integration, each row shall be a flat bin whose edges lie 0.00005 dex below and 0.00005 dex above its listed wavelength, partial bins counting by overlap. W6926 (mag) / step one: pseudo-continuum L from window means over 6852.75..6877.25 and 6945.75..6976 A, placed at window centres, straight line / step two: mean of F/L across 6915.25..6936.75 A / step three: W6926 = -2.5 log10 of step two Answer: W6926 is 0.03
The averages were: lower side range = 8.2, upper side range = 8.31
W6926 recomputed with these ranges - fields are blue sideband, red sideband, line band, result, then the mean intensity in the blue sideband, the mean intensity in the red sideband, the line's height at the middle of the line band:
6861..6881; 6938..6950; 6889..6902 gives 0.03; 8.25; 8.11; 8.2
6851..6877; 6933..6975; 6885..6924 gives 0.01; 8.19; 8.24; 8.21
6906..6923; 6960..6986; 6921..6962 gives 0.01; 8.24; 8.17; 8.21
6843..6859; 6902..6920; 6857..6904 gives 0.01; 8.11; 8.24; 8.17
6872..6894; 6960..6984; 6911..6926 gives -0.02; 7.99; 8.18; 8.06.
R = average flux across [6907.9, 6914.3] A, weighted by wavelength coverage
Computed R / 8.24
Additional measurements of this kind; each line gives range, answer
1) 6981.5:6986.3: 8.07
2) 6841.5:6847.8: 8.22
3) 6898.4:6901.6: 8.08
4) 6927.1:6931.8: 7.9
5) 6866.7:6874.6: 8.3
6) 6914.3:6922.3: 8.28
